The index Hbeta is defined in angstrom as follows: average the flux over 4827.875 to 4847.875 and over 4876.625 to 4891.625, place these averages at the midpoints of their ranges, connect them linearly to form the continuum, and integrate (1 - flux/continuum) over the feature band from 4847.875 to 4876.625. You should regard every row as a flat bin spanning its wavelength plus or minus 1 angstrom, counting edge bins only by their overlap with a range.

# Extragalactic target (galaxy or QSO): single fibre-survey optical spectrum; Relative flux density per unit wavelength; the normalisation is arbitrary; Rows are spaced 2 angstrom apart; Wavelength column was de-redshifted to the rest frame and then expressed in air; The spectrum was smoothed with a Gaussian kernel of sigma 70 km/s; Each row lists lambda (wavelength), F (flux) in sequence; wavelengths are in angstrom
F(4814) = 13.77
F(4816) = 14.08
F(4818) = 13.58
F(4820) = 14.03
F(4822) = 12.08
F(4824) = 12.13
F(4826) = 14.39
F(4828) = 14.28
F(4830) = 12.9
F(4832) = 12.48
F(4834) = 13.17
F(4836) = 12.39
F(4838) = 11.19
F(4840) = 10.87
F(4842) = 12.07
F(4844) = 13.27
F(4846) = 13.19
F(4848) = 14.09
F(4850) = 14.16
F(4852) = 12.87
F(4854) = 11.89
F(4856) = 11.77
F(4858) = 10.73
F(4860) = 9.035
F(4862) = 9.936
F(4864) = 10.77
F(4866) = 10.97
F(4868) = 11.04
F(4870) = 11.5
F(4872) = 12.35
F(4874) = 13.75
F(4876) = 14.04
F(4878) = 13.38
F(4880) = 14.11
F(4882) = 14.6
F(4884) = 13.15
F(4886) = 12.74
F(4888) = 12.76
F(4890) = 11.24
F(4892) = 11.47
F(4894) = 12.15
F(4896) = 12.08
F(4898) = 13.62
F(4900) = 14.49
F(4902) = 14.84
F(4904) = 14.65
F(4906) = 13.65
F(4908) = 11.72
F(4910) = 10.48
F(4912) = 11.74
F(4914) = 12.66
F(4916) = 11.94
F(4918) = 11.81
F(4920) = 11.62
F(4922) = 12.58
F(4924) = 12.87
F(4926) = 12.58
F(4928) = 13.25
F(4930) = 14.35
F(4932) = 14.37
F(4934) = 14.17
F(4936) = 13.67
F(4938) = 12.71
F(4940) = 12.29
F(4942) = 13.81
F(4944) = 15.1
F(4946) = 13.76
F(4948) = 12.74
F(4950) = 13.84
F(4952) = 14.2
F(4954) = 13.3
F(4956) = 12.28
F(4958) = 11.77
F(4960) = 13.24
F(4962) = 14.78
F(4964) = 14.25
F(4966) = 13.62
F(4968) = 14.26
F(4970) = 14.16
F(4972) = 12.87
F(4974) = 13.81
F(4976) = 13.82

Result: 2.27 angstrom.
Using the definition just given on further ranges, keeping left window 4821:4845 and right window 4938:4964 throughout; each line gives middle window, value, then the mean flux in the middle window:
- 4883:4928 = 1.8 angstrom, 12.6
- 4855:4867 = 2.1 angstrom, 10.5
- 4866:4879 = 0.3 angstrom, 12.5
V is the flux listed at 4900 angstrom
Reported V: 14.49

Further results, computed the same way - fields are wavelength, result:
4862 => 9.936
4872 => 12.35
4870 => 11.5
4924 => 12.87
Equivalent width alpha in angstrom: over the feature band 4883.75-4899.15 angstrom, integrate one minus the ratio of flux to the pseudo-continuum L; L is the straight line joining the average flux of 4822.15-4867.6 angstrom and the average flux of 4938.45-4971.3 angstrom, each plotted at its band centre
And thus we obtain 0.5 angstrom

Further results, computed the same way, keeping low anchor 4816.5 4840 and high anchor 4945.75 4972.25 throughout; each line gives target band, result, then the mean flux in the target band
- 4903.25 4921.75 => 1.48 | 12.2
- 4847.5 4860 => 0.75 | 12.2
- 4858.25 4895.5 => 2.82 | 12.1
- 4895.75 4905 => -0.59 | 14.1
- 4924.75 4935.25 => -0.27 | 13.7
